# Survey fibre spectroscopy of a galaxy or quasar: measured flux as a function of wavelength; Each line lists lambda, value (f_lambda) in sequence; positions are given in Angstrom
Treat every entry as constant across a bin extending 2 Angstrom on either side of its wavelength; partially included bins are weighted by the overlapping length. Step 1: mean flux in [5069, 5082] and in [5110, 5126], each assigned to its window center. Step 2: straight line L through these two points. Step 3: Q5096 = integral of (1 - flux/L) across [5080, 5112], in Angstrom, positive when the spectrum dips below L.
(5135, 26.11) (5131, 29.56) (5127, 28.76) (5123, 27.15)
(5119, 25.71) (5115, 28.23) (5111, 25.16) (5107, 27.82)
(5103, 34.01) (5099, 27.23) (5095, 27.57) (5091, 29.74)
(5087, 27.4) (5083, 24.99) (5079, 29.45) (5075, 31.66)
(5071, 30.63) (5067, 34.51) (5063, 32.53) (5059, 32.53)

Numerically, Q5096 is 0.42 Angstrom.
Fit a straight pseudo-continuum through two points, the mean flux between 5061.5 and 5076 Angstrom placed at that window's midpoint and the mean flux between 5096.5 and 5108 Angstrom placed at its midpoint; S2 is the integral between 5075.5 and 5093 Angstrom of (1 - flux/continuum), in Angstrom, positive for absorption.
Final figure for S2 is 1.7 Angstrom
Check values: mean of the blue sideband 32.4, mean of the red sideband 29.8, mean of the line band 28.2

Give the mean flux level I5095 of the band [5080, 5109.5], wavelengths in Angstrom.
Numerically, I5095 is 28.4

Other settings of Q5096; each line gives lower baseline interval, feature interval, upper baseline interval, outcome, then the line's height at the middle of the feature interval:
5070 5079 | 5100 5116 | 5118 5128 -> -0.2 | 28.3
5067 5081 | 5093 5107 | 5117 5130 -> -0.1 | 29.2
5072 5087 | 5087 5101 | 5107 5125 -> -0.1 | 27.9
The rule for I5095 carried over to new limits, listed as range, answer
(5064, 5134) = 28.8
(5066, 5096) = 29.4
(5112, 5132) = 27.7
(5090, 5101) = 28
